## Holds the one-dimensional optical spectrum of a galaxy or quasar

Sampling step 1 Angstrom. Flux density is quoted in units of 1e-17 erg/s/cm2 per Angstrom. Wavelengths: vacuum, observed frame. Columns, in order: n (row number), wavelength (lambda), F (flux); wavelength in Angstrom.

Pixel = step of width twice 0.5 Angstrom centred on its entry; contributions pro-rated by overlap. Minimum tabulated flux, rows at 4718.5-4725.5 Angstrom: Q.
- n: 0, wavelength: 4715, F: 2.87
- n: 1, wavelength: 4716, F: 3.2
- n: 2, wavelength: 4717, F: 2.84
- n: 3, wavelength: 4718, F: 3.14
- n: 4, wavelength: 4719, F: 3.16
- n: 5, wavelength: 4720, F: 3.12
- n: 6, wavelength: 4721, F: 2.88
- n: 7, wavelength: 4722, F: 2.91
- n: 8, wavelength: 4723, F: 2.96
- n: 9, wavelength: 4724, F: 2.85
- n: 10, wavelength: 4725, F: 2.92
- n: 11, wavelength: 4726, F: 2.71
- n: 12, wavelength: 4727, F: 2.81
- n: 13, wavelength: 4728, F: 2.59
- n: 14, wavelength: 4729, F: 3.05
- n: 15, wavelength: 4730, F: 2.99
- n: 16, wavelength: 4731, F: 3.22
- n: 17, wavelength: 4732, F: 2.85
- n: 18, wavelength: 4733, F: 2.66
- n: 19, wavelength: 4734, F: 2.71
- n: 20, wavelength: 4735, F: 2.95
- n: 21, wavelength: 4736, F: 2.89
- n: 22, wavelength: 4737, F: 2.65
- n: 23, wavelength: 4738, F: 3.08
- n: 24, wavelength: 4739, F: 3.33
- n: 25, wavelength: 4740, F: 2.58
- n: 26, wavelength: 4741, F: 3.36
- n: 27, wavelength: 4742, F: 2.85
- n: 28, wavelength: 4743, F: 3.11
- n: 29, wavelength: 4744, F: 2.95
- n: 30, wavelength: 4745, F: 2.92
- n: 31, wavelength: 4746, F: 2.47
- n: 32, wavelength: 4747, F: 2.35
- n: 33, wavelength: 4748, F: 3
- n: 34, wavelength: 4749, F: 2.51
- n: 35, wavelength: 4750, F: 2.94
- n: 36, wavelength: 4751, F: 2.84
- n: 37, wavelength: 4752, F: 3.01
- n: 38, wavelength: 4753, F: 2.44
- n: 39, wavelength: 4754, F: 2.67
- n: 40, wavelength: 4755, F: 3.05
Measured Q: 2.85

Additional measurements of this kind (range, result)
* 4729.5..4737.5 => 2.65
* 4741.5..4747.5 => 2.35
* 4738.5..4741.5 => 2.58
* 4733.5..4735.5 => 2.71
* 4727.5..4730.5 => 2.59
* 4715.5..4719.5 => 2.84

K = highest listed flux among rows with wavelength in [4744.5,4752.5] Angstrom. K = 3.01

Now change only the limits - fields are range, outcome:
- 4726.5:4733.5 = 3.22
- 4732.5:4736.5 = 2.95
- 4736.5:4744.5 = 3.36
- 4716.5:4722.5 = 3.16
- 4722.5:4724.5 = 2.96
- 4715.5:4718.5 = 3.2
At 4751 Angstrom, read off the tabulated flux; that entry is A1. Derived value 2.84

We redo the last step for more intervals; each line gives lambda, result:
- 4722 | 2.91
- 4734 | 2.71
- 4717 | 2.84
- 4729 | 3.05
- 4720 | 3.12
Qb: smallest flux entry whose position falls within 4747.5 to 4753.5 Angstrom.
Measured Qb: 2.44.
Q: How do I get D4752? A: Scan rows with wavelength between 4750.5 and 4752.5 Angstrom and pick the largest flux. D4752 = 3.01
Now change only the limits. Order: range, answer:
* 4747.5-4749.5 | 3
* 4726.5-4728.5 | 2.81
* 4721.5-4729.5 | 3.05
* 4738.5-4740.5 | 3.33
